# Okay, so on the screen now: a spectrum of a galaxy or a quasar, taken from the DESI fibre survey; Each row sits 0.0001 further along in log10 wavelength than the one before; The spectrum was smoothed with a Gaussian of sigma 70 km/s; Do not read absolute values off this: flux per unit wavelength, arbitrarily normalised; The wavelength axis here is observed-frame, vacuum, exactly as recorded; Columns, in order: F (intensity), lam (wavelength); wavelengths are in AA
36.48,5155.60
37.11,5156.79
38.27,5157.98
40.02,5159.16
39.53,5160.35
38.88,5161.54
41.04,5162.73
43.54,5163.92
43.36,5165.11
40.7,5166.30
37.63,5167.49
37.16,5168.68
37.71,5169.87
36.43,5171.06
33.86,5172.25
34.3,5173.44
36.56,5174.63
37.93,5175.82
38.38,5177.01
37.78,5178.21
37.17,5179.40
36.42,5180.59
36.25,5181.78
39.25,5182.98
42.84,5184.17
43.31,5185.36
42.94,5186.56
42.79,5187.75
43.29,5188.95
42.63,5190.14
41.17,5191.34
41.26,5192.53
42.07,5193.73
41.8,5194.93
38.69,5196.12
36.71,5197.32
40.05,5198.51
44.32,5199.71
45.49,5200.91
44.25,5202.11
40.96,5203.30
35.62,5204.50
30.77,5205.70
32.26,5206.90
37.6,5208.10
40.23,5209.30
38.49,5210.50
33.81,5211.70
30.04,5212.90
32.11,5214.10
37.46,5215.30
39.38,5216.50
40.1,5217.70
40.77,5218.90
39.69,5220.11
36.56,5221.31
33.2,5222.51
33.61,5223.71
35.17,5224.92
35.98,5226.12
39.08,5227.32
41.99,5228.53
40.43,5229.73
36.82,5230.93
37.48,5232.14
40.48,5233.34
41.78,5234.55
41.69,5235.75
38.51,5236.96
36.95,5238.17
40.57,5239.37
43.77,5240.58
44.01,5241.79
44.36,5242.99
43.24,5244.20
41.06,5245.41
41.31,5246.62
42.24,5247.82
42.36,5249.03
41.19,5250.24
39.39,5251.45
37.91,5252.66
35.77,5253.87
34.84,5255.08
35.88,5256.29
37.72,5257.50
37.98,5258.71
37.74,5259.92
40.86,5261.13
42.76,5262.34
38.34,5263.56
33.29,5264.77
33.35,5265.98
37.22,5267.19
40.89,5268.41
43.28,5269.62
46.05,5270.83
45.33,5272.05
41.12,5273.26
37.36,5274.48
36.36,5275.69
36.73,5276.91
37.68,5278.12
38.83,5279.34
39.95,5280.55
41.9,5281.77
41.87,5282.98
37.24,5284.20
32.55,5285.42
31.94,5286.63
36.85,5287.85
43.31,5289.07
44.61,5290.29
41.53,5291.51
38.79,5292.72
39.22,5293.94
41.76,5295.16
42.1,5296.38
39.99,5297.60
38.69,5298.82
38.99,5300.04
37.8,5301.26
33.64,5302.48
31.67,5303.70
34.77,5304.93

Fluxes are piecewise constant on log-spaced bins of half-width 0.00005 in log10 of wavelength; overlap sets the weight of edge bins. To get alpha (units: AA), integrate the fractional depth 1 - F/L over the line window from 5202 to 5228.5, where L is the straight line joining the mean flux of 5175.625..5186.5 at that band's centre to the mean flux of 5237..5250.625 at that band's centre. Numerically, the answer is 2.5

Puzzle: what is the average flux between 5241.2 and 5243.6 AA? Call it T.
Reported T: 44.3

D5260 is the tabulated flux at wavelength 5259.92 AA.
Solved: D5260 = 37.74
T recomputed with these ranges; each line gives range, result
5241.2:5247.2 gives 42.8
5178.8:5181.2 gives 36.9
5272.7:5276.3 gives 38.2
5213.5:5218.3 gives 37.3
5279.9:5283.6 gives 41.3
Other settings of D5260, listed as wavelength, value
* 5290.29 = 44.61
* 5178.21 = 37.78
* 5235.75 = 41.69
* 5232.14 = 37.48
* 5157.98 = 38.27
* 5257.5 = 37.72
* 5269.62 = 43.28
